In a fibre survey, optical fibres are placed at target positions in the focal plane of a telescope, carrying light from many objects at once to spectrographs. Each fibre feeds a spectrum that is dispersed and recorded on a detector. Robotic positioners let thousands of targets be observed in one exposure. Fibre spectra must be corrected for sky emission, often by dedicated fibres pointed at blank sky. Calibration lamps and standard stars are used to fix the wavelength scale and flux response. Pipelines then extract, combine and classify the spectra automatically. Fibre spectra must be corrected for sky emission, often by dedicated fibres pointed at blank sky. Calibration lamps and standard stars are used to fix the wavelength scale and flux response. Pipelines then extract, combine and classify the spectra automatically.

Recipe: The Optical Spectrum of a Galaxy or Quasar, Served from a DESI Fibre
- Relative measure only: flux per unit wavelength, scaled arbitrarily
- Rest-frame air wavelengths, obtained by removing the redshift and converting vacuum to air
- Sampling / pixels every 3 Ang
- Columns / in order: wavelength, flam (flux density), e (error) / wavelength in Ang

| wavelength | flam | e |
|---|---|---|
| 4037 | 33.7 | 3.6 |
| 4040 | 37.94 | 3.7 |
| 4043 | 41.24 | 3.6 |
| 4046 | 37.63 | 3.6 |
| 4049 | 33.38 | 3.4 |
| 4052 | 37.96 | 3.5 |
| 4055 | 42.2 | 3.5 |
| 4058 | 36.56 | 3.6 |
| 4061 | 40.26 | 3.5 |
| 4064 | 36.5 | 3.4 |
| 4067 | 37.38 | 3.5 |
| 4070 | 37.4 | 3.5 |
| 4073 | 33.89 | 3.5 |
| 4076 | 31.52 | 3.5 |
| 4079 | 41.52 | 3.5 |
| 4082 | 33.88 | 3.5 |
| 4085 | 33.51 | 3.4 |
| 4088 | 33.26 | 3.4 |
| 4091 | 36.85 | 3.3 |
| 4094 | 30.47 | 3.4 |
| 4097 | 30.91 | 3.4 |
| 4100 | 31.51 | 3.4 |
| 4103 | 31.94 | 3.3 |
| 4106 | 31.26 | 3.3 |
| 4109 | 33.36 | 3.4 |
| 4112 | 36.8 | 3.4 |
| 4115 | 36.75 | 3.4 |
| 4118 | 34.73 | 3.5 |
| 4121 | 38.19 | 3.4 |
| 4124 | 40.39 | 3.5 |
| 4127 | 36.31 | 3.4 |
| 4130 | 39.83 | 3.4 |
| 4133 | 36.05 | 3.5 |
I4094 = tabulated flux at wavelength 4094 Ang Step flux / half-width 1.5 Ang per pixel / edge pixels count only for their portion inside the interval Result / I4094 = 30.47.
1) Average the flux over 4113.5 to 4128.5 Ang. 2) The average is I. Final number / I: 37.3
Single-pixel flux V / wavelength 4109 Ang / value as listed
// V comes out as 33.36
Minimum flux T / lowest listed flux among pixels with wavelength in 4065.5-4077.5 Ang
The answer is 31.52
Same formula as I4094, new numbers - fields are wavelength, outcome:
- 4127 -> 36.31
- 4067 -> 37.38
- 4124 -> 40.39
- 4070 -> 37.4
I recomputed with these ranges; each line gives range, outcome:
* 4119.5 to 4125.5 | 39.3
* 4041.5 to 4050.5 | 37.4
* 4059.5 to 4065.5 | 38.4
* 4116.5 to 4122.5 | 36.5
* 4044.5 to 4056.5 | 37.8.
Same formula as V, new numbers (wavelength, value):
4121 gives 38.19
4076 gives 31.52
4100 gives 31.51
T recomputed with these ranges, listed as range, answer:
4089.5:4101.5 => 30.47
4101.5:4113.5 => 31.26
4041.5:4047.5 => 37.63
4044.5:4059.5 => 33.38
